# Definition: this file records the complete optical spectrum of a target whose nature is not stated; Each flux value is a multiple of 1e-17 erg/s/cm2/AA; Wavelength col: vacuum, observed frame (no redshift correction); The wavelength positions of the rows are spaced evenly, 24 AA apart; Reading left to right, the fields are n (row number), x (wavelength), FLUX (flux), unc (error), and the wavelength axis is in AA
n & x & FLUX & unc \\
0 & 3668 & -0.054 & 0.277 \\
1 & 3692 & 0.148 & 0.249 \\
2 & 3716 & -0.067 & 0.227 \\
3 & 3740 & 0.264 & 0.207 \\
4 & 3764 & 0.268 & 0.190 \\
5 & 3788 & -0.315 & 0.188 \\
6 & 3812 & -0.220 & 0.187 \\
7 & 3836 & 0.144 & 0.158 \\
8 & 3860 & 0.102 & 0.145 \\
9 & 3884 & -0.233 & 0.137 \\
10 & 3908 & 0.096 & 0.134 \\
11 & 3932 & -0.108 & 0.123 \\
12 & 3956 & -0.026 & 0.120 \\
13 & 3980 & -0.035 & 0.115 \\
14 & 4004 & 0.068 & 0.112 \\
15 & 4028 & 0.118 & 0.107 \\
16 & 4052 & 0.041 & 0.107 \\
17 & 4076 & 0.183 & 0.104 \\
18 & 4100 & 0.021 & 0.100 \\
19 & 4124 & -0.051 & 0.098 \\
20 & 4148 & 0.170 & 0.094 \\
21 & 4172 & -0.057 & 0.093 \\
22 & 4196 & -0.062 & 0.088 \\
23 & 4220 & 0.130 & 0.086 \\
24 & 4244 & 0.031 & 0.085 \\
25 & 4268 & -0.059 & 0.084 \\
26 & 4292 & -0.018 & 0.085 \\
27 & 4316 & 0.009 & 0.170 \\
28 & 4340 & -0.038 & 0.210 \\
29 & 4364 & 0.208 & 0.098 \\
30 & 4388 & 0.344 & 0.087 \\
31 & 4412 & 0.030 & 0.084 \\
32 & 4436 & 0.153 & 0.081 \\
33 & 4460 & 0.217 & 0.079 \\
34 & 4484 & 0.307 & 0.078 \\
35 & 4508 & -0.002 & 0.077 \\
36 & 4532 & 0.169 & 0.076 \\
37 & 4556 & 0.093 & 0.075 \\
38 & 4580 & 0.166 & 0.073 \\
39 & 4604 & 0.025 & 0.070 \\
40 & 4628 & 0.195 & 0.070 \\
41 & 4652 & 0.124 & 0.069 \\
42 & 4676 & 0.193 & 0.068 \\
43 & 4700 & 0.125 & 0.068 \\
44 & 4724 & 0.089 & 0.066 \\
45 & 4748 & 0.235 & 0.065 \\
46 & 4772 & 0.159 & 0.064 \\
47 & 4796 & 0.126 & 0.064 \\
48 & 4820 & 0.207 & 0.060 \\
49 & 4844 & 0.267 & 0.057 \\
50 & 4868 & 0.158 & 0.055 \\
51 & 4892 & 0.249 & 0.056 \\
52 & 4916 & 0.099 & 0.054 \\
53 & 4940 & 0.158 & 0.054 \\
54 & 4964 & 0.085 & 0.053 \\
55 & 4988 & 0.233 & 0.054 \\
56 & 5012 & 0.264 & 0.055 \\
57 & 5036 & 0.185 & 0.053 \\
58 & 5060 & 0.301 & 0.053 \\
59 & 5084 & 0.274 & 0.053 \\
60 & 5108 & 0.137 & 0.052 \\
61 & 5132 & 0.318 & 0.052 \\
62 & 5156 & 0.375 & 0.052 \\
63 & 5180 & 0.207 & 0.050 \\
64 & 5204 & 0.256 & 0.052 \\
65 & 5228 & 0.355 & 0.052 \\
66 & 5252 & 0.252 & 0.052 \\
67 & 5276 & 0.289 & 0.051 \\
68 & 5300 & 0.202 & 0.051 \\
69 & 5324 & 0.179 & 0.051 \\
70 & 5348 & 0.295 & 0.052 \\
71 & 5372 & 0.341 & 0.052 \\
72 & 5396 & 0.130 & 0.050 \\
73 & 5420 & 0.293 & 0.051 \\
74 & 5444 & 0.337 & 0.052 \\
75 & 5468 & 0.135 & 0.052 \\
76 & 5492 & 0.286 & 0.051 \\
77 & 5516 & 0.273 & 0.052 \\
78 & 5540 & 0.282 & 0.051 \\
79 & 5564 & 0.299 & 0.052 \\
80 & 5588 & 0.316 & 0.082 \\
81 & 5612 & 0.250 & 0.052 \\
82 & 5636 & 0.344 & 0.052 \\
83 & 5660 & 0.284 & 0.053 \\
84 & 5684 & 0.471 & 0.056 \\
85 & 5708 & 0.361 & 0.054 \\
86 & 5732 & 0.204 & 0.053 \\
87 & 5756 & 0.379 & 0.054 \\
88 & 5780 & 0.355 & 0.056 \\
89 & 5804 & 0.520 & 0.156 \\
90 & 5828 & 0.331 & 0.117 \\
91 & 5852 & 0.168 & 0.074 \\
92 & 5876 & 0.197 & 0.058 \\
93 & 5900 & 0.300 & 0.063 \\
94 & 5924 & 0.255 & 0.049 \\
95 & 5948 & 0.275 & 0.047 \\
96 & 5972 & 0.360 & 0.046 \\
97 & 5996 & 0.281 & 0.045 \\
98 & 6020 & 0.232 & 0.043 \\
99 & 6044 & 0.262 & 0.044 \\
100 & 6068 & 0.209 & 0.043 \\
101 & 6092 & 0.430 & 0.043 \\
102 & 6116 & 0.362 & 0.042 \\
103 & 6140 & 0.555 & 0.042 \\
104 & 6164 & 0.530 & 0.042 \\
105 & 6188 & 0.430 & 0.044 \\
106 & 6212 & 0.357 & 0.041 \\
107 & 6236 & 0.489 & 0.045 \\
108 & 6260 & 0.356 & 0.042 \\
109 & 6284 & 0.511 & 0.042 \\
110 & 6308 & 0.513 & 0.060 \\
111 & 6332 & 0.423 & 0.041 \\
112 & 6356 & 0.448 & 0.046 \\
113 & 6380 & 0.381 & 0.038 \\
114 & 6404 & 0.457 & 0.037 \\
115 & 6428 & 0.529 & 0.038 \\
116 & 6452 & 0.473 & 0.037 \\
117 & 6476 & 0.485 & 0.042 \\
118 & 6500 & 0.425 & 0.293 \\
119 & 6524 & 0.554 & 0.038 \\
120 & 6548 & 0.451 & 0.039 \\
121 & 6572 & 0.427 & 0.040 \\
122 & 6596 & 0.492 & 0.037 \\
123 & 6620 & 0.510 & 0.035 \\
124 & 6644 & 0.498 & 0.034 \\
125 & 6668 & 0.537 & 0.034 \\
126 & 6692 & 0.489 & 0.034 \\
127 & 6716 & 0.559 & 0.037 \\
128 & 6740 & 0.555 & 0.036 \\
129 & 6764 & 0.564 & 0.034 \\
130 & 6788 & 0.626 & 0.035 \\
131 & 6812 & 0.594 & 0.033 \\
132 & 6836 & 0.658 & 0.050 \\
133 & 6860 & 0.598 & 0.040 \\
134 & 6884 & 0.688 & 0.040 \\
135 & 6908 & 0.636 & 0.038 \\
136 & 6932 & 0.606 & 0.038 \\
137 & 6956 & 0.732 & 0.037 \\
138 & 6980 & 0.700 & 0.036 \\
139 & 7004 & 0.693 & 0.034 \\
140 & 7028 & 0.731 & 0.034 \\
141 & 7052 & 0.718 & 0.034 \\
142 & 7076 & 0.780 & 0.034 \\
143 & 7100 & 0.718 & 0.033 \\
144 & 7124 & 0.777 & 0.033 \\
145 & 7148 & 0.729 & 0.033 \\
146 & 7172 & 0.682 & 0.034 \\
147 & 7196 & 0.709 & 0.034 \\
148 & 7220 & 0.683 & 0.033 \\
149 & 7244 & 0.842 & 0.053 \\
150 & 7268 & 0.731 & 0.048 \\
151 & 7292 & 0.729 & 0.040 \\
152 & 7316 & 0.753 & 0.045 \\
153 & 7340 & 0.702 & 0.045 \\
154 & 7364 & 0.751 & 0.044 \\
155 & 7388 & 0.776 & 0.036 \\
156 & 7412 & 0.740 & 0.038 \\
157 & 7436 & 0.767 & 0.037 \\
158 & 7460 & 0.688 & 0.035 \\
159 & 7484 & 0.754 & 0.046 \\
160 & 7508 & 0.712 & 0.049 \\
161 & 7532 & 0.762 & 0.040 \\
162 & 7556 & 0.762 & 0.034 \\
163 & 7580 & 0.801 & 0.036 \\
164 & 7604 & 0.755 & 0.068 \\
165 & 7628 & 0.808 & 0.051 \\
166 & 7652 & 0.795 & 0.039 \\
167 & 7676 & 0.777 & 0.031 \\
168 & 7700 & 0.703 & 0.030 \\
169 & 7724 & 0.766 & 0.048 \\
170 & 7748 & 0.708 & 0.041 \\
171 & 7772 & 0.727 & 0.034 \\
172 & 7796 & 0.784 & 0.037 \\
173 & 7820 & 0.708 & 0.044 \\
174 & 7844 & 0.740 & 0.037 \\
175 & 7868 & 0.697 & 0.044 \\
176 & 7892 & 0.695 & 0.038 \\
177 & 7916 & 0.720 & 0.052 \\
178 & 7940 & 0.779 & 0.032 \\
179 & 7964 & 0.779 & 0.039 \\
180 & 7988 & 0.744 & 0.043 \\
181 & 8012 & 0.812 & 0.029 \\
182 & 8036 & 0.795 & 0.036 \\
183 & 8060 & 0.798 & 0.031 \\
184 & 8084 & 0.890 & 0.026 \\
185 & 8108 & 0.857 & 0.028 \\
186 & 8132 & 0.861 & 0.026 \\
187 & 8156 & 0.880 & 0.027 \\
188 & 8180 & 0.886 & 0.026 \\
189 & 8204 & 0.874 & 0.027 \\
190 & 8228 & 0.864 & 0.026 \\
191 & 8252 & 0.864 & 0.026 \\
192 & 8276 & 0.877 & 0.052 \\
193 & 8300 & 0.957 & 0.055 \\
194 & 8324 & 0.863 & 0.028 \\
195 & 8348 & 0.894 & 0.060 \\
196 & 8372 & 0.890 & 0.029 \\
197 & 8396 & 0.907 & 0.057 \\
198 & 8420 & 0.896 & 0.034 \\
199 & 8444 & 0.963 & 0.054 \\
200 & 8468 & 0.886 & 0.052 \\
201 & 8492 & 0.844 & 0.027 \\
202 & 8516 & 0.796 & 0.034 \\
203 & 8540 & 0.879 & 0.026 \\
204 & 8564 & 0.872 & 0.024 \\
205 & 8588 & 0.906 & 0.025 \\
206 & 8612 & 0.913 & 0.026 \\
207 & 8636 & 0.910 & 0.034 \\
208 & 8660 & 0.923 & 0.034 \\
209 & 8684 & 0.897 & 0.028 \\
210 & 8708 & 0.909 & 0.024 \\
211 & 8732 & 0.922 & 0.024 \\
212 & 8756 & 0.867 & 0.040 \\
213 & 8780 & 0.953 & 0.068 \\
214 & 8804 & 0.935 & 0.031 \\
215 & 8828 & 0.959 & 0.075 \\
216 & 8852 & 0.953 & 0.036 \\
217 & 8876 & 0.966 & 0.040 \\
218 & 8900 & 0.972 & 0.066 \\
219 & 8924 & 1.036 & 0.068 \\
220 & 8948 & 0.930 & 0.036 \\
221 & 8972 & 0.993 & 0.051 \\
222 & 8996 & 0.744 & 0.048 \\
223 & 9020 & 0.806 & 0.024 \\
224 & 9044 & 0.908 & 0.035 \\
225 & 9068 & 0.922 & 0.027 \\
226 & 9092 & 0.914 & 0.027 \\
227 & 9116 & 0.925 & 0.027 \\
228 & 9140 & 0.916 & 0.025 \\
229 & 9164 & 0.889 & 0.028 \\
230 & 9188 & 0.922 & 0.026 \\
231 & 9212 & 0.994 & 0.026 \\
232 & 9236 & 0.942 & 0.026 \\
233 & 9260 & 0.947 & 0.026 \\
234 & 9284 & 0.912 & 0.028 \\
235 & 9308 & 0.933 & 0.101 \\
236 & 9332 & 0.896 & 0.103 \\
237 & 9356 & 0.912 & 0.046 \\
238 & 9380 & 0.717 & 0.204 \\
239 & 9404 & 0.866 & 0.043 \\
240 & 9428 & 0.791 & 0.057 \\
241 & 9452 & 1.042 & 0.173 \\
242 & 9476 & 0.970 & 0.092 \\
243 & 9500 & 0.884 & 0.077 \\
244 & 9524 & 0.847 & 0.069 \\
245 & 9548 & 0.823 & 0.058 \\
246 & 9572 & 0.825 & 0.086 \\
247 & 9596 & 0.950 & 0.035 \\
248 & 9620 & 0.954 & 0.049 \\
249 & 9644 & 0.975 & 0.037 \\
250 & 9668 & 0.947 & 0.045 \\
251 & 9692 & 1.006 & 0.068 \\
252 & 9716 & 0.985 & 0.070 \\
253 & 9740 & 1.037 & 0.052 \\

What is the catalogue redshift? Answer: 0.53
